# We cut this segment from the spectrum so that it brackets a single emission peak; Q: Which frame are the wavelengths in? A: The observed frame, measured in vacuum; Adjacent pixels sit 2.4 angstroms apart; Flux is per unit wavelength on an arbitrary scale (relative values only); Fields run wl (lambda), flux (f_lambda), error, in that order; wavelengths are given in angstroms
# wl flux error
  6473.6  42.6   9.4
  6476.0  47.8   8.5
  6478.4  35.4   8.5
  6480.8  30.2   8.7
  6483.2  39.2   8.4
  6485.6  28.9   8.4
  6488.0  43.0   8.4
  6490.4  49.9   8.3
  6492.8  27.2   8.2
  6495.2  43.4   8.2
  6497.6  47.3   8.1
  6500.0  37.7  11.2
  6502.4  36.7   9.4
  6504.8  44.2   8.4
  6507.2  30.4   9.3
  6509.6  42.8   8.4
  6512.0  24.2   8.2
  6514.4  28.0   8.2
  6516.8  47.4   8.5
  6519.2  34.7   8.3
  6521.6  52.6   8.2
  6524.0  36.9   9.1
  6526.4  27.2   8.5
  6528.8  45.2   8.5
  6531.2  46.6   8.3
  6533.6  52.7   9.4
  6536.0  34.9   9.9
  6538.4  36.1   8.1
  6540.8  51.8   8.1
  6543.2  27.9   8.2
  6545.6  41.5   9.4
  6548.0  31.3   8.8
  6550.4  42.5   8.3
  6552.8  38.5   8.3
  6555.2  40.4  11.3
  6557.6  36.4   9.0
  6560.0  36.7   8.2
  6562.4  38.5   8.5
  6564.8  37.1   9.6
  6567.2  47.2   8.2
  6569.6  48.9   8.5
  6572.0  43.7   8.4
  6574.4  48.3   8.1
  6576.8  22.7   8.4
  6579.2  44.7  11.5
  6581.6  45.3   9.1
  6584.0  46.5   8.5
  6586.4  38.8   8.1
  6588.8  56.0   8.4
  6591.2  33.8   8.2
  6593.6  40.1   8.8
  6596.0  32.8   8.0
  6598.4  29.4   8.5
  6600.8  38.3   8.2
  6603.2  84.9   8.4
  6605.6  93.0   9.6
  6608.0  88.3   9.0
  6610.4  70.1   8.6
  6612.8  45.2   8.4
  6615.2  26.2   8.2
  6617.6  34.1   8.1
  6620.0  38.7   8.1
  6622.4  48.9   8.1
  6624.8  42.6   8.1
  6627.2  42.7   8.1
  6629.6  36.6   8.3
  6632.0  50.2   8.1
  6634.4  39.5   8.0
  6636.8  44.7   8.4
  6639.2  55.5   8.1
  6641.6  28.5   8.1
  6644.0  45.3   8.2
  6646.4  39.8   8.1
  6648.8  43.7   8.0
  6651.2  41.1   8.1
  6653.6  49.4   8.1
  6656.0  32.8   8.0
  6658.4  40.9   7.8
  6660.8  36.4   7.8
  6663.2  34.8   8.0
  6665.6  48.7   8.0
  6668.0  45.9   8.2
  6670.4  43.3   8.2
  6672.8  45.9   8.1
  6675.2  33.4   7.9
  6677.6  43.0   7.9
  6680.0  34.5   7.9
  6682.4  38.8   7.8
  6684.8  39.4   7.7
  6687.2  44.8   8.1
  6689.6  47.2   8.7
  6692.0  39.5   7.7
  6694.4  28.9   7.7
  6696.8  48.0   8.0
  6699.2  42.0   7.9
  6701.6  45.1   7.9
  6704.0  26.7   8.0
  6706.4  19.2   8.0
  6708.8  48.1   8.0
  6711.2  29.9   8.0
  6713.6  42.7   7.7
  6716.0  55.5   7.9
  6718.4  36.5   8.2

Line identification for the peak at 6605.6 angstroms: H-beta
